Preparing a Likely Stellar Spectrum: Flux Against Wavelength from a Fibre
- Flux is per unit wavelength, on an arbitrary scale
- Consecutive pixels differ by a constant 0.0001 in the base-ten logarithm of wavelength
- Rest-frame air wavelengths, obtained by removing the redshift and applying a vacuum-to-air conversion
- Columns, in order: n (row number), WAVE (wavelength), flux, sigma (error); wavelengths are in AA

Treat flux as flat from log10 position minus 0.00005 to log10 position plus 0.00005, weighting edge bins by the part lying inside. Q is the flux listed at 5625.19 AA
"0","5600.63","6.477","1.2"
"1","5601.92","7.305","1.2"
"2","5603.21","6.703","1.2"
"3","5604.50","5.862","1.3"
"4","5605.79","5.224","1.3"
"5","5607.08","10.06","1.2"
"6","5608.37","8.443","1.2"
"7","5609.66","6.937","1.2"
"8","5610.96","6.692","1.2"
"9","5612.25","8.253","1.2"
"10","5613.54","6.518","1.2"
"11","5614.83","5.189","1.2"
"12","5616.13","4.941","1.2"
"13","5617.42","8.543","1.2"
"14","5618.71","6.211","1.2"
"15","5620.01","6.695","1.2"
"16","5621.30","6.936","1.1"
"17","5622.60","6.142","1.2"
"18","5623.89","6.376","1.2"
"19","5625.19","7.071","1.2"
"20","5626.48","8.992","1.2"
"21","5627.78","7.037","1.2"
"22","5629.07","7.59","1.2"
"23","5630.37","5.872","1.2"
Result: 7.071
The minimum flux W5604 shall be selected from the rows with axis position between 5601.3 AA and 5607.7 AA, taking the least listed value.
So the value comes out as 5.224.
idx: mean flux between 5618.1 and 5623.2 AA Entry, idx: 6.49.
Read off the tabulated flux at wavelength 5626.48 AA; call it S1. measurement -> 8.992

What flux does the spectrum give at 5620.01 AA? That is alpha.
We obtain 6.695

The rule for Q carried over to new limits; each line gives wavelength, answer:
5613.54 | 6.518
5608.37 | 8.443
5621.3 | 6.936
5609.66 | 6.937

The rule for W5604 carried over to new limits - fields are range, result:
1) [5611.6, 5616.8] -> 4.941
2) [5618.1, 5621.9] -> 6.211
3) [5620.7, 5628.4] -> 6.142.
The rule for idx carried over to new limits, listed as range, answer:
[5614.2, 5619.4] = 6.22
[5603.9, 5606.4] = 5.54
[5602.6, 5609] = 7.26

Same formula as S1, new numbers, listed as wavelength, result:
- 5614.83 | 5.189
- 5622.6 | 6.142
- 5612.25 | 8.253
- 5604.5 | 5.862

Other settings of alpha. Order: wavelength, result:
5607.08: 10.06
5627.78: 7.037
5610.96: 6.692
